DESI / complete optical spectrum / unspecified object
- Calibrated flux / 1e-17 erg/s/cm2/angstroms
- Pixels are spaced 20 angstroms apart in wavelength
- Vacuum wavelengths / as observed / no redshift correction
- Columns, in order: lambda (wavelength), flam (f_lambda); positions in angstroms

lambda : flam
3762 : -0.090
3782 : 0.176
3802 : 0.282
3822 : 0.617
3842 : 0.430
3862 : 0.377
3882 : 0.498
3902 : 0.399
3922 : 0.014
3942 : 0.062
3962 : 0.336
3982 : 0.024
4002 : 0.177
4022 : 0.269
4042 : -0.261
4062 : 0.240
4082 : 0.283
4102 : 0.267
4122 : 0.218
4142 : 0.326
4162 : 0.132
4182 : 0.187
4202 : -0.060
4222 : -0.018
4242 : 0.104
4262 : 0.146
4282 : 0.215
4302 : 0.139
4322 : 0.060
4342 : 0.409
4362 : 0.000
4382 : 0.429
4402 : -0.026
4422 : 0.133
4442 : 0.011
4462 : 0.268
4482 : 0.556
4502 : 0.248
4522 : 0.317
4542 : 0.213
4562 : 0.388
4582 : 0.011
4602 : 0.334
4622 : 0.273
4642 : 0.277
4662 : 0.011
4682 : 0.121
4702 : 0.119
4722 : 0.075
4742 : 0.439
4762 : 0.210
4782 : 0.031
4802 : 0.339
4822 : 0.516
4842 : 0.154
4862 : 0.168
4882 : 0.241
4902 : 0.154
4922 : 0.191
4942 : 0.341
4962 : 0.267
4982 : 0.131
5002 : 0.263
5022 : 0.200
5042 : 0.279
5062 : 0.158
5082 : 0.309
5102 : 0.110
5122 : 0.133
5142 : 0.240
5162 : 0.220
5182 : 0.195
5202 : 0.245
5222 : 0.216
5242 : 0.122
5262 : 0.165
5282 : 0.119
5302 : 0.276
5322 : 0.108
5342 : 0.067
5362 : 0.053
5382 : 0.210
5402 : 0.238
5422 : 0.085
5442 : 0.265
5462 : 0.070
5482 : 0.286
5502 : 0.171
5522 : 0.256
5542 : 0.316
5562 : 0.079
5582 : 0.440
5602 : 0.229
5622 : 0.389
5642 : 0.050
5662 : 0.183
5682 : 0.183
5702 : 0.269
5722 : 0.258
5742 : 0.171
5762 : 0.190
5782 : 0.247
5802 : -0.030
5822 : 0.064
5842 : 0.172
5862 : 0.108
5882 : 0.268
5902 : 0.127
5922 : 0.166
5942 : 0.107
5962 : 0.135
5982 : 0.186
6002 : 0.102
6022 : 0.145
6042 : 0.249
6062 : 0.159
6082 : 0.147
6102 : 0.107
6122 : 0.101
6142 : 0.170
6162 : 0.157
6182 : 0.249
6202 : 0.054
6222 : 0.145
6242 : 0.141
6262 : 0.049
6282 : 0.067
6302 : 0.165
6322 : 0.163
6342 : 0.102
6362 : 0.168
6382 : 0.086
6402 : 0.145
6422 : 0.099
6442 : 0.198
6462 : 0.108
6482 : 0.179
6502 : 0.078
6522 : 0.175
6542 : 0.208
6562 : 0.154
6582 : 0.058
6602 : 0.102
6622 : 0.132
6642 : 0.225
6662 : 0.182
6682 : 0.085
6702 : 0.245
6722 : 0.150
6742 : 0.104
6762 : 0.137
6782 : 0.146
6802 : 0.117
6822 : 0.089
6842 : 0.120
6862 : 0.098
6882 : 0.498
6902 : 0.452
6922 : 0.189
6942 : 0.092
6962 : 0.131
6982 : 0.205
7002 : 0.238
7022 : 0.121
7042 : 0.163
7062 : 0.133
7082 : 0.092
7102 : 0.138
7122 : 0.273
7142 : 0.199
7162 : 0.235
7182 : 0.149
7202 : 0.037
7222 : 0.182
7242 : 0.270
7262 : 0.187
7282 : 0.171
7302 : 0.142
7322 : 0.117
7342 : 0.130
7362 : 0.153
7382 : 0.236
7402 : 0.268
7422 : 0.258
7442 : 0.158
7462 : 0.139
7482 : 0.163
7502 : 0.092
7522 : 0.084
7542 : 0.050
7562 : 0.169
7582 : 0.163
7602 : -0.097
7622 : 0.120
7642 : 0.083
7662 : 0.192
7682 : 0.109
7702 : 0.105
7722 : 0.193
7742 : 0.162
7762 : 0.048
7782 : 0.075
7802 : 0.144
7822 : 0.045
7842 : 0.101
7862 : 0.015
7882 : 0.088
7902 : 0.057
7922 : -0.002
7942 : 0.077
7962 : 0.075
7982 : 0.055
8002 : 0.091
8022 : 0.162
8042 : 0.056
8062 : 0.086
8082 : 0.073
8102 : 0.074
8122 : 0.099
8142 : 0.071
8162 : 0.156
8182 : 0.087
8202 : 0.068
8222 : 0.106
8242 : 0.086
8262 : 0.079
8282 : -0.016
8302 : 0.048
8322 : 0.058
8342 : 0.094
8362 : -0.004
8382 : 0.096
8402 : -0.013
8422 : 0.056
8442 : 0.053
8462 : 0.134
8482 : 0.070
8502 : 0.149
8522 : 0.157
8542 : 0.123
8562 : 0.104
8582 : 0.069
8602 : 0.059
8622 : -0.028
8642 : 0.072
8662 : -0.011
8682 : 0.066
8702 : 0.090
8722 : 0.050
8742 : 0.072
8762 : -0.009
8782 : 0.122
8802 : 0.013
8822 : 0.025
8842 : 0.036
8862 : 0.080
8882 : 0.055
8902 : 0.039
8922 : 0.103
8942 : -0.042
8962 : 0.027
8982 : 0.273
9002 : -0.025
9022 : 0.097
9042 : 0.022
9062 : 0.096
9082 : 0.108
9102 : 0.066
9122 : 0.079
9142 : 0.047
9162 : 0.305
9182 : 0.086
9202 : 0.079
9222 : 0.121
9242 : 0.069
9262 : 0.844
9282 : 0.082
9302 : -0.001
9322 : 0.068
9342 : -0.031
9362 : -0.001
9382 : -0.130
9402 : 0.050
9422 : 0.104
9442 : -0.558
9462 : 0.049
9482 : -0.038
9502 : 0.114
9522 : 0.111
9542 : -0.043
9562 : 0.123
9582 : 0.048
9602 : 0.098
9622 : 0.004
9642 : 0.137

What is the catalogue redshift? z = 0.848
